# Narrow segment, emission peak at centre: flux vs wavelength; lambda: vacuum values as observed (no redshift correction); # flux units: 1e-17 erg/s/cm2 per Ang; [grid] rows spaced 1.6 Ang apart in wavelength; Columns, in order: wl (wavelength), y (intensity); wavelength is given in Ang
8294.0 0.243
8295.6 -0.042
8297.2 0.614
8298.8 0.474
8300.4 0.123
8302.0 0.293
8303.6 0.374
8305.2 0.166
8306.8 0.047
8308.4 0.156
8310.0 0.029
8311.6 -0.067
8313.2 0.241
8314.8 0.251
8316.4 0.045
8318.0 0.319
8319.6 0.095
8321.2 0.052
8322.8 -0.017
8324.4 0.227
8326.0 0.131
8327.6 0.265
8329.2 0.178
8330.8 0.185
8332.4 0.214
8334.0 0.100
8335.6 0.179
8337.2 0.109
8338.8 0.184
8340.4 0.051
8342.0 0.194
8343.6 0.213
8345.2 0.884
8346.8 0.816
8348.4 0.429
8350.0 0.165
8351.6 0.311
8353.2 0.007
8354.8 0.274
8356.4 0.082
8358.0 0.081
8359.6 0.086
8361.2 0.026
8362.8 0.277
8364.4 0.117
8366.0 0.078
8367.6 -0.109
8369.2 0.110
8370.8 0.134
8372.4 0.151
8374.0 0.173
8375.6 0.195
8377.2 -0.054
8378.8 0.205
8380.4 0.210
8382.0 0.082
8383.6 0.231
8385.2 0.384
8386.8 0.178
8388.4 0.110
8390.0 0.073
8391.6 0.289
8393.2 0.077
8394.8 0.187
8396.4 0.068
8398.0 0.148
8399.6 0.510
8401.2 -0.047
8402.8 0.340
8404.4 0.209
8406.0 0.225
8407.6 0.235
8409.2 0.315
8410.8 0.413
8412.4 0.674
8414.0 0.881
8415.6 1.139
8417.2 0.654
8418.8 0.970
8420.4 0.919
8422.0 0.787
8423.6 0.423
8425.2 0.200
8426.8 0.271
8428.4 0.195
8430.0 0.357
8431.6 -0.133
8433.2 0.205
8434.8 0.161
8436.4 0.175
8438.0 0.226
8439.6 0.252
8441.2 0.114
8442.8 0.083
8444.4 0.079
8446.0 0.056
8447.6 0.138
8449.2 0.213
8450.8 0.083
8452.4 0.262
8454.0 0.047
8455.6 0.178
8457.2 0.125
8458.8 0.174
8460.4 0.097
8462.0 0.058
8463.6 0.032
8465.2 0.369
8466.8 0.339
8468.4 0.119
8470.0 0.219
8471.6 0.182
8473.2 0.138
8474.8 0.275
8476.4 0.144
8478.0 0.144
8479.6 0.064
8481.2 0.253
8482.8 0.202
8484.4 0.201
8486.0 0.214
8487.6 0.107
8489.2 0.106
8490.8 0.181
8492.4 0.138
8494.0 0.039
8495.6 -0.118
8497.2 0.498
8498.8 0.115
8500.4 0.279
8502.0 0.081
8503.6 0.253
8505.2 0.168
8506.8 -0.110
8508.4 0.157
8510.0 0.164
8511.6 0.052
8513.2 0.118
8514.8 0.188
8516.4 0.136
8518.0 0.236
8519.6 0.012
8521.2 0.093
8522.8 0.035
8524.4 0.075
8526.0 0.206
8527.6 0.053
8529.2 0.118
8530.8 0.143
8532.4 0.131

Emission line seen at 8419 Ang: [O II]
